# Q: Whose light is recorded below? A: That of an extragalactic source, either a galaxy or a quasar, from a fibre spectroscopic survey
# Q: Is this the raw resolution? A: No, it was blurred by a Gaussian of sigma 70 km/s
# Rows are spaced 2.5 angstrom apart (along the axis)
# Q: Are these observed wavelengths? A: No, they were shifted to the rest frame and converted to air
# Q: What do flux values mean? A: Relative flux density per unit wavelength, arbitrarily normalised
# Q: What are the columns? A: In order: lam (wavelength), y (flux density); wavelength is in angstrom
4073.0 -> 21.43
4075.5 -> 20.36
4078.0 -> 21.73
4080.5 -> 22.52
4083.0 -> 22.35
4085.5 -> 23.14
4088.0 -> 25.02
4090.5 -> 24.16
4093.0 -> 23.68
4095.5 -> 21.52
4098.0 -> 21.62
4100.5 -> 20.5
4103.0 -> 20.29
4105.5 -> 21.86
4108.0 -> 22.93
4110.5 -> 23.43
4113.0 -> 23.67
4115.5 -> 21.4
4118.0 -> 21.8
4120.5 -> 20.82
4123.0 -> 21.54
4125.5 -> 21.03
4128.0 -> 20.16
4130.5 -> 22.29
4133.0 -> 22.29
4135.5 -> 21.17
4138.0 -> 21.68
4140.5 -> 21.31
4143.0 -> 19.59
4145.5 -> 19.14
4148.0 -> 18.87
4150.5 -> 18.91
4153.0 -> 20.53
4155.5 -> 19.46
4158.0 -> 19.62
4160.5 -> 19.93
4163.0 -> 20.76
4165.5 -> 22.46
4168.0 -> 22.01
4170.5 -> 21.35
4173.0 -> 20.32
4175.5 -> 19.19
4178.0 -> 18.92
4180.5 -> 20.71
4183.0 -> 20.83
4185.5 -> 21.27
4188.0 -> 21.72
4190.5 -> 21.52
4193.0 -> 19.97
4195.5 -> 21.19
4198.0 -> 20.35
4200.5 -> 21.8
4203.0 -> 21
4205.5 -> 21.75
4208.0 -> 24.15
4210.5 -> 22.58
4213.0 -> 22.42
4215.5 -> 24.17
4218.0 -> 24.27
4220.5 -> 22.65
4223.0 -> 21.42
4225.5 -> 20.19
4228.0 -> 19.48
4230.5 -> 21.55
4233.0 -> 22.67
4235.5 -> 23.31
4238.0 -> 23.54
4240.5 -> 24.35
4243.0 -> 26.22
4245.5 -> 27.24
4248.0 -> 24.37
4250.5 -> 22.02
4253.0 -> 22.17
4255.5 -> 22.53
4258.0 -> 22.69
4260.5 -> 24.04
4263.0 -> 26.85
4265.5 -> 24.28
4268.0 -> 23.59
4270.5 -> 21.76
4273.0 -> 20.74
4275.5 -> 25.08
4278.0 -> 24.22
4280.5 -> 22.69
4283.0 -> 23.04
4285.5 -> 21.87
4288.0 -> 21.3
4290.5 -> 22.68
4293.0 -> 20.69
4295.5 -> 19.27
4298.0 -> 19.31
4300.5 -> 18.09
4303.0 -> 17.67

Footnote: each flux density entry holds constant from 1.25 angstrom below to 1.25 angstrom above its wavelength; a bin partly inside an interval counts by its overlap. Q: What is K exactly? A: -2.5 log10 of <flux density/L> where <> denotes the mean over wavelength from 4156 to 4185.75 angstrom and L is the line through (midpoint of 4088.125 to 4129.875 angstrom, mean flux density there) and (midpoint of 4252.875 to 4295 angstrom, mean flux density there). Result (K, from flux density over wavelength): 0.090 mag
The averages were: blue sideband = 22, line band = 20.6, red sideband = 22.9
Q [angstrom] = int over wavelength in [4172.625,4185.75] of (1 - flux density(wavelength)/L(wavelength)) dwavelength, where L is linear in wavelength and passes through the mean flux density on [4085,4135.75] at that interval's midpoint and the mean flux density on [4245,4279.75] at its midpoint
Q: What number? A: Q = 1.5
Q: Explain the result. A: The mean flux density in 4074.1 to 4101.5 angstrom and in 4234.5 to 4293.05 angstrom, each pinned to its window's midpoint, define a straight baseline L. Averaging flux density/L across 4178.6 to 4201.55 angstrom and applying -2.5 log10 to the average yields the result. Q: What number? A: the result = 0.10 mag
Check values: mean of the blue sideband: 22.4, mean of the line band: 21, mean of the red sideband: 23.4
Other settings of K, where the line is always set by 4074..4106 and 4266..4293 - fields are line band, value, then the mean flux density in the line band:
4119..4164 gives 0.092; 20.5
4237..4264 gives -0.074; 24.2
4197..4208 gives 0.044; 21.6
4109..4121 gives -0.003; 22.3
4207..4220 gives -0.045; 23.5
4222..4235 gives 0.067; 21.2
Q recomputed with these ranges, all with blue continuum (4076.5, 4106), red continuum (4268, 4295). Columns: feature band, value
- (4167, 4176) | 0.6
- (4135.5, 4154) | 1.9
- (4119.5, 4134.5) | 0.7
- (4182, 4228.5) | 1.3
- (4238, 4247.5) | -1.3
